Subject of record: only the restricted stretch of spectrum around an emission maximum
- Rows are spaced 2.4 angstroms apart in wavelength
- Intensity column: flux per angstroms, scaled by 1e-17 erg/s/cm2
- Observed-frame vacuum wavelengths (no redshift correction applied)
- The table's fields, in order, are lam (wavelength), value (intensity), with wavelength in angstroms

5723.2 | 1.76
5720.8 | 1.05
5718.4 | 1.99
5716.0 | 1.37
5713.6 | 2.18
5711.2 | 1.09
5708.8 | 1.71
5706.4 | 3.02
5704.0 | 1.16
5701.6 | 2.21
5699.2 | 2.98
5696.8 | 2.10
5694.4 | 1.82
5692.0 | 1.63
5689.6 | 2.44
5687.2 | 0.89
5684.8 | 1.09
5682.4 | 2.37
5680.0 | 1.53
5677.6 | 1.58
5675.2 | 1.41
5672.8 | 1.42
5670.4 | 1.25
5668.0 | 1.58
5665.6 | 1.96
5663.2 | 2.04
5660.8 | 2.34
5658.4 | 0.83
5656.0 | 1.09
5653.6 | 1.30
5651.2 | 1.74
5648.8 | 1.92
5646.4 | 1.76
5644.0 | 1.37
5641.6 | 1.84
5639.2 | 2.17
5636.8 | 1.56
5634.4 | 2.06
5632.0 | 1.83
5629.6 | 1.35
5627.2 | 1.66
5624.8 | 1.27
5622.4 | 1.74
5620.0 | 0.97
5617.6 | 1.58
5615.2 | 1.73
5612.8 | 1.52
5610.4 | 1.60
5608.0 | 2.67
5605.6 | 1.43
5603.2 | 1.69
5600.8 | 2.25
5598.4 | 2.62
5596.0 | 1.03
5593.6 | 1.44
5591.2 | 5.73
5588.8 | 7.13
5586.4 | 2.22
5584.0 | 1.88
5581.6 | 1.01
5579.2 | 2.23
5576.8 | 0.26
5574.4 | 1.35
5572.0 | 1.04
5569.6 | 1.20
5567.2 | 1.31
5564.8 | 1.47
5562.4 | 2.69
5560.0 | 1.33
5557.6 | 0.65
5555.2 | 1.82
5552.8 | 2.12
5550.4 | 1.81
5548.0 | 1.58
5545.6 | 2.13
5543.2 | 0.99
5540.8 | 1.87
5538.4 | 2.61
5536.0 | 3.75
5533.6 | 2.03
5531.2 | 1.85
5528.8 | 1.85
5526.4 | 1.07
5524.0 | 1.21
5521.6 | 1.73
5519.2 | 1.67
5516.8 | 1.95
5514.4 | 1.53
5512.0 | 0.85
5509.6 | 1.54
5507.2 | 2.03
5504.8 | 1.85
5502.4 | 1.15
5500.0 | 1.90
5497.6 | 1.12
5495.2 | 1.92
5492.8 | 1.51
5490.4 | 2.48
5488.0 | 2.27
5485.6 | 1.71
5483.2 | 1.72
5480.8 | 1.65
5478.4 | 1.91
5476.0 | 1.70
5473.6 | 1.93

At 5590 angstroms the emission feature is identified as [O III]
